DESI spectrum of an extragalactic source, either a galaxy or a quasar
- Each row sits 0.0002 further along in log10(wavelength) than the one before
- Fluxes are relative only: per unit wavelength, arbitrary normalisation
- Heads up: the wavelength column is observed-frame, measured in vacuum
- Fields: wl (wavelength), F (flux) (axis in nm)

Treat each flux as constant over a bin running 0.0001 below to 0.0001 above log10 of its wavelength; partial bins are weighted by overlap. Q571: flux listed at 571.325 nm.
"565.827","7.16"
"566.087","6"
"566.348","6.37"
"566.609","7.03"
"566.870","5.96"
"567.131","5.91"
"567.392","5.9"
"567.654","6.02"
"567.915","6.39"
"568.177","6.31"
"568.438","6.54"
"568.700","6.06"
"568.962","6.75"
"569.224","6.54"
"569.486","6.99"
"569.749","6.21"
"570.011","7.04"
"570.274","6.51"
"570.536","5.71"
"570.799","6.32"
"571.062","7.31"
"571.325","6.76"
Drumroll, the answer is 6.76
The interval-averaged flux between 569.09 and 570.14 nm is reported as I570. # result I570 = 6.69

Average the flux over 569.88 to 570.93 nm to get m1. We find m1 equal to 6.4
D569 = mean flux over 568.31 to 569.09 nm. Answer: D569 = 6.45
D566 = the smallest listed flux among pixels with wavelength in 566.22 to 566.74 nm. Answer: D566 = 6.37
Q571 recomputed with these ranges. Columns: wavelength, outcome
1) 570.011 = 7.04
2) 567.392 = 5.9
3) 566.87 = 5.96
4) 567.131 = 5.91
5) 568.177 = 6.31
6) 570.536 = 5.71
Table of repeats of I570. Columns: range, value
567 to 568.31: 6.11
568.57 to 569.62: 6.58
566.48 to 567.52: 6.2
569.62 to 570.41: 6.59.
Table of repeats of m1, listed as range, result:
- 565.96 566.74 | 6.47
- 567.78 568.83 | 6.33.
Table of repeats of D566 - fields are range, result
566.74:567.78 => 5.9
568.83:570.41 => 6.21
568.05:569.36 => 6.06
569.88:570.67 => 5.71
